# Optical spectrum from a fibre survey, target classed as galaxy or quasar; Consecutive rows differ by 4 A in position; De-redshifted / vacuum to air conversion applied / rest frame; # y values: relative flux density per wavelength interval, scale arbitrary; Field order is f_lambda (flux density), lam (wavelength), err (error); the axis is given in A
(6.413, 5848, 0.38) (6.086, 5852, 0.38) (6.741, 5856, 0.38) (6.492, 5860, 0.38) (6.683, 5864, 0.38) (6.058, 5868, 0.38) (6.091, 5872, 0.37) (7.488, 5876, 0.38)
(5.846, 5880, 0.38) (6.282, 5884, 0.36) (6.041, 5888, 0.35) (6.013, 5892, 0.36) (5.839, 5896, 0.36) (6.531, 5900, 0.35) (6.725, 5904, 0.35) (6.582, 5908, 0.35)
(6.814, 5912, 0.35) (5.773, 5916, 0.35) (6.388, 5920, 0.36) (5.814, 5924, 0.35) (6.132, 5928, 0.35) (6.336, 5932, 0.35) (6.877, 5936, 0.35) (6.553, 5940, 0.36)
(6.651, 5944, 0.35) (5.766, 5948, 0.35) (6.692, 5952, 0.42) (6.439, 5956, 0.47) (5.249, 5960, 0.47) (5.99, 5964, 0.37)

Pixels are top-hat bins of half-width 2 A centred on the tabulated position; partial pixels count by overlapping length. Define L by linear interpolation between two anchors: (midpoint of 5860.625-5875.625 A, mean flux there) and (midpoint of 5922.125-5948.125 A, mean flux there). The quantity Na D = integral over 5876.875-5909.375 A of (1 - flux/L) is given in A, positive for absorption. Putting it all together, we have 0.65 A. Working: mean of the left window 6.43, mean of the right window 6.35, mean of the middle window 6.27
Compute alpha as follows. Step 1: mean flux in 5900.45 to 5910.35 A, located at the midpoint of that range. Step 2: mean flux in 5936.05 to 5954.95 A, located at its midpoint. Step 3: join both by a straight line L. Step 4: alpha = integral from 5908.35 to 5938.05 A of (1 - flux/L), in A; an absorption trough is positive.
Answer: 1.1 A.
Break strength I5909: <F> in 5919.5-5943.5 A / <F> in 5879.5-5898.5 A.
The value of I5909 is 1.06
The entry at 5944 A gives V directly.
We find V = 6.651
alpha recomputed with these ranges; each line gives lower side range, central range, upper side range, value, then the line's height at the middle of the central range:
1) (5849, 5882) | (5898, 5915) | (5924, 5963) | -0.7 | 6.35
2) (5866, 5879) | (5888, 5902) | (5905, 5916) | 0.9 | 6.52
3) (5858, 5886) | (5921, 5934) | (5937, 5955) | 0.6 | 6.44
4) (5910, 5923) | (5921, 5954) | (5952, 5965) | -1.1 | 6.15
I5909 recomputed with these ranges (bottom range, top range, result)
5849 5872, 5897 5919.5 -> 1.01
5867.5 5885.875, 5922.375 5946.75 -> 1.00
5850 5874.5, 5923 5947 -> 1.00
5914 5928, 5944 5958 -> 1.06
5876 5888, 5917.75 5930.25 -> 0.97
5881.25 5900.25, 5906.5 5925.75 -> 1.03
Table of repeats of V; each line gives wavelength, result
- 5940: 6.553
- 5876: 7.488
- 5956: 6.439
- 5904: 6.725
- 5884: 6.282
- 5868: 6.058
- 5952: 6.692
